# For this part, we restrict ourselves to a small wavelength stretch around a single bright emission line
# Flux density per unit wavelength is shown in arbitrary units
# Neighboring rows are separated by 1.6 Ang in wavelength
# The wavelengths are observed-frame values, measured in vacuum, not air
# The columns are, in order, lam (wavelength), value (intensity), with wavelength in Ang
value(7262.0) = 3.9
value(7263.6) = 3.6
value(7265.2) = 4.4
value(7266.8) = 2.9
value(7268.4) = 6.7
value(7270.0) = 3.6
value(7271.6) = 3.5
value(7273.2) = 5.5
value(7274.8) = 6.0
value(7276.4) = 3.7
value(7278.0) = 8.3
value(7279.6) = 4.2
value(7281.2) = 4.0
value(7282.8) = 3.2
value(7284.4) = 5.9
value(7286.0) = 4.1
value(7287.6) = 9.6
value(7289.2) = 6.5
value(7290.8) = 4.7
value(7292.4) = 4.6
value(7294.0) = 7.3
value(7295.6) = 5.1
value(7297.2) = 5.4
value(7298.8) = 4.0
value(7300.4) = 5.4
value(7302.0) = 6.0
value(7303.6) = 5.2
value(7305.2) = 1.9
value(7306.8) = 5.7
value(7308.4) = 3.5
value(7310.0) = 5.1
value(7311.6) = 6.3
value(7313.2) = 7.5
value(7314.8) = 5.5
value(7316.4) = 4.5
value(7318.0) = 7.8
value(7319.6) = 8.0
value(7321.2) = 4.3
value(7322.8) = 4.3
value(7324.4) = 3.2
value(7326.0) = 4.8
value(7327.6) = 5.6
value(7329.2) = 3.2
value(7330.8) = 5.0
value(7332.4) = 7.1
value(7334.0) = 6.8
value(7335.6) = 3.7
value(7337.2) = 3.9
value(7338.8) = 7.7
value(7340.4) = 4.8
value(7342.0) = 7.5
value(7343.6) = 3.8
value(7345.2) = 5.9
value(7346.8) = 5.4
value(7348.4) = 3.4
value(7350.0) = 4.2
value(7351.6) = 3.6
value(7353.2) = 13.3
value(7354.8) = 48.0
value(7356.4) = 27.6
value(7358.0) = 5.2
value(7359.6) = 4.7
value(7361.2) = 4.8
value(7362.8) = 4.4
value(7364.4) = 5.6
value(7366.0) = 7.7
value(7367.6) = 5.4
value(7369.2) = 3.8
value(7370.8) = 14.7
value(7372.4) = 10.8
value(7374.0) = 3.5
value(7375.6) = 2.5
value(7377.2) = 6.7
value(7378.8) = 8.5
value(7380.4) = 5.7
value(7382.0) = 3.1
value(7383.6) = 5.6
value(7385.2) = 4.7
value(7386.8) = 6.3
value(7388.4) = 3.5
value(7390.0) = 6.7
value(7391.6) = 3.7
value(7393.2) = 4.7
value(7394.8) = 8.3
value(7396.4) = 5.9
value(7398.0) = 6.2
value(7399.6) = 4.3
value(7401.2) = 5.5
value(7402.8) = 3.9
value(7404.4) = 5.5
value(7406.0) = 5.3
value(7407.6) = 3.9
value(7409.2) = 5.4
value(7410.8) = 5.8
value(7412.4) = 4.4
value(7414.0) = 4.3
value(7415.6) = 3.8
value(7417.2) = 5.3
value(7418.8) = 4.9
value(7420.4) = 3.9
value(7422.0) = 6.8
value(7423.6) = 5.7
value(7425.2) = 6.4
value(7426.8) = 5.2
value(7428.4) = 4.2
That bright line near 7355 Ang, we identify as H-alpha 6563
